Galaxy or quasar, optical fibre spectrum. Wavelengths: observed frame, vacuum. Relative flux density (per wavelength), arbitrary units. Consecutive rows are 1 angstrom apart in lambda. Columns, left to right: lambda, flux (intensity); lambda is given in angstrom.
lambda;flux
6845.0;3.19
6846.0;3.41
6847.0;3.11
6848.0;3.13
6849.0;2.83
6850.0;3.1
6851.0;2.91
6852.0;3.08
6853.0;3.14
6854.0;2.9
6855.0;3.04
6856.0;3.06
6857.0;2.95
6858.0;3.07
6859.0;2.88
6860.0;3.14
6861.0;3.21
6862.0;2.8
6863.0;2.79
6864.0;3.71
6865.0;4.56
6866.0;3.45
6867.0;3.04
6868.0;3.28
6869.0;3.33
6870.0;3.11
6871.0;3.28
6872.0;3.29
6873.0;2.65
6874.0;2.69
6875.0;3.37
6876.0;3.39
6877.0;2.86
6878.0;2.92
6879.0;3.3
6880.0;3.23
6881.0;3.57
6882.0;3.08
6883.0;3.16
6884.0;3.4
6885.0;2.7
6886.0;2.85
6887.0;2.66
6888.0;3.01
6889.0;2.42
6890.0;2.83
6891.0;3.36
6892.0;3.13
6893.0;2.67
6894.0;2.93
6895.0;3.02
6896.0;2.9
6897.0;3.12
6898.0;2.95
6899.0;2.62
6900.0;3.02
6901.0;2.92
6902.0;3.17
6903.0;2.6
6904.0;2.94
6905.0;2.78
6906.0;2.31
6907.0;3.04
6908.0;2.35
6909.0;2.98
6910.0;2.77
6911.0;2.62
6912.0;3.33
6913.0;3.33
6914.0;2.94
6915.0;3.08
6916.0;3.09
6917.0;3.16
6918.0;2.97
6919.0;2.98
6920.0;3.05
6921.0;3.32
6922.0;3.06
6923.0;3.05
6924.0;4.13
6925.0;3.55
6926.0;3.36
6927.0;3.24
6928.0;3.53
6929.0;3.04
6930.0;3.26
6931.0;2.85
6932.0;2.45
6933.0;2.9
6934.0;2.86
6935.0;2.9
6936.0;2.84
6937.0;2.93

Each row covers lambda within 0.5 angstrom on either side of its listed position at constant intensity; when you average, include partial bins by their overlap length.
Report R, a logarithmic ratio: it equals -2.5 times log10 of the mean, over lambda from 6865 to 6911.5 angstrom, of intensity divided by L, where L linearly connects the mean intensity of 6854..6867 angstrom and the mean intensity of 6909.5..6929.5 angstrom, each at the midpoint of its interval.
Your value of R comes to 0.07 mag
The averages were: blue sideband 3.2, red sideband 3.18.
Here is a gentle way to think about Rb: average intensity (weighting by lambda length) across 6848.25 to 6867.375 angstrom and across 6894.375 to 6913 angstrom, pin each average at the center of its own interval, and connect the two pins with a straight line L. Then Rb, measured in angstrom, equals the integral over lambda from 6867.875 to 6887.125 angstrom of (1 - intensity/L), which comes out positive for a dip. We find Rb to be -0.5 angstrom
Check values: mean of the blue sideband 3.14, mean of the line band 3.11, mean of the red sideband 2.87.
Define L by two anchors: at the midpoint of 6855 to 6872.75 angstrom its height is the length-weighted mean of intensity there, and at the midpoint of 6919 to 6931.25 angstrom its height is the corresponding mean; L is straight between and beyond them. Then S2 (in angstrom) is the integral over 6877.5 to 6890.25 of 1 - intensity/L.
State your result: 0.9 angstrom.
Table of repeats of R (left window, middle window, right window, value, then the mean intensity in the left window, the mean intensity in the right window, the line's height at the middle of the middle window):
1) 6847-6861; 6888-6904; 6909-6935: 0.06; 3.03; 3.11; 3.08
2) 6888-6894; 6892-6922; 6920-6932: 0.05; 2.9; 3.26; 3.06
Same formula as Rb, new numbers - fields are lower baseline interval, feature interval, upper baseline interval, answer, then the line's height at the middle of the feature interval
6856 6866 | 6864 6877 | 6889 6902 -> -0.5 angstrom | 3.16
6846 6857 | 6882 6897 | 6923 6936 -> 0.8 angstrom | 3.1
